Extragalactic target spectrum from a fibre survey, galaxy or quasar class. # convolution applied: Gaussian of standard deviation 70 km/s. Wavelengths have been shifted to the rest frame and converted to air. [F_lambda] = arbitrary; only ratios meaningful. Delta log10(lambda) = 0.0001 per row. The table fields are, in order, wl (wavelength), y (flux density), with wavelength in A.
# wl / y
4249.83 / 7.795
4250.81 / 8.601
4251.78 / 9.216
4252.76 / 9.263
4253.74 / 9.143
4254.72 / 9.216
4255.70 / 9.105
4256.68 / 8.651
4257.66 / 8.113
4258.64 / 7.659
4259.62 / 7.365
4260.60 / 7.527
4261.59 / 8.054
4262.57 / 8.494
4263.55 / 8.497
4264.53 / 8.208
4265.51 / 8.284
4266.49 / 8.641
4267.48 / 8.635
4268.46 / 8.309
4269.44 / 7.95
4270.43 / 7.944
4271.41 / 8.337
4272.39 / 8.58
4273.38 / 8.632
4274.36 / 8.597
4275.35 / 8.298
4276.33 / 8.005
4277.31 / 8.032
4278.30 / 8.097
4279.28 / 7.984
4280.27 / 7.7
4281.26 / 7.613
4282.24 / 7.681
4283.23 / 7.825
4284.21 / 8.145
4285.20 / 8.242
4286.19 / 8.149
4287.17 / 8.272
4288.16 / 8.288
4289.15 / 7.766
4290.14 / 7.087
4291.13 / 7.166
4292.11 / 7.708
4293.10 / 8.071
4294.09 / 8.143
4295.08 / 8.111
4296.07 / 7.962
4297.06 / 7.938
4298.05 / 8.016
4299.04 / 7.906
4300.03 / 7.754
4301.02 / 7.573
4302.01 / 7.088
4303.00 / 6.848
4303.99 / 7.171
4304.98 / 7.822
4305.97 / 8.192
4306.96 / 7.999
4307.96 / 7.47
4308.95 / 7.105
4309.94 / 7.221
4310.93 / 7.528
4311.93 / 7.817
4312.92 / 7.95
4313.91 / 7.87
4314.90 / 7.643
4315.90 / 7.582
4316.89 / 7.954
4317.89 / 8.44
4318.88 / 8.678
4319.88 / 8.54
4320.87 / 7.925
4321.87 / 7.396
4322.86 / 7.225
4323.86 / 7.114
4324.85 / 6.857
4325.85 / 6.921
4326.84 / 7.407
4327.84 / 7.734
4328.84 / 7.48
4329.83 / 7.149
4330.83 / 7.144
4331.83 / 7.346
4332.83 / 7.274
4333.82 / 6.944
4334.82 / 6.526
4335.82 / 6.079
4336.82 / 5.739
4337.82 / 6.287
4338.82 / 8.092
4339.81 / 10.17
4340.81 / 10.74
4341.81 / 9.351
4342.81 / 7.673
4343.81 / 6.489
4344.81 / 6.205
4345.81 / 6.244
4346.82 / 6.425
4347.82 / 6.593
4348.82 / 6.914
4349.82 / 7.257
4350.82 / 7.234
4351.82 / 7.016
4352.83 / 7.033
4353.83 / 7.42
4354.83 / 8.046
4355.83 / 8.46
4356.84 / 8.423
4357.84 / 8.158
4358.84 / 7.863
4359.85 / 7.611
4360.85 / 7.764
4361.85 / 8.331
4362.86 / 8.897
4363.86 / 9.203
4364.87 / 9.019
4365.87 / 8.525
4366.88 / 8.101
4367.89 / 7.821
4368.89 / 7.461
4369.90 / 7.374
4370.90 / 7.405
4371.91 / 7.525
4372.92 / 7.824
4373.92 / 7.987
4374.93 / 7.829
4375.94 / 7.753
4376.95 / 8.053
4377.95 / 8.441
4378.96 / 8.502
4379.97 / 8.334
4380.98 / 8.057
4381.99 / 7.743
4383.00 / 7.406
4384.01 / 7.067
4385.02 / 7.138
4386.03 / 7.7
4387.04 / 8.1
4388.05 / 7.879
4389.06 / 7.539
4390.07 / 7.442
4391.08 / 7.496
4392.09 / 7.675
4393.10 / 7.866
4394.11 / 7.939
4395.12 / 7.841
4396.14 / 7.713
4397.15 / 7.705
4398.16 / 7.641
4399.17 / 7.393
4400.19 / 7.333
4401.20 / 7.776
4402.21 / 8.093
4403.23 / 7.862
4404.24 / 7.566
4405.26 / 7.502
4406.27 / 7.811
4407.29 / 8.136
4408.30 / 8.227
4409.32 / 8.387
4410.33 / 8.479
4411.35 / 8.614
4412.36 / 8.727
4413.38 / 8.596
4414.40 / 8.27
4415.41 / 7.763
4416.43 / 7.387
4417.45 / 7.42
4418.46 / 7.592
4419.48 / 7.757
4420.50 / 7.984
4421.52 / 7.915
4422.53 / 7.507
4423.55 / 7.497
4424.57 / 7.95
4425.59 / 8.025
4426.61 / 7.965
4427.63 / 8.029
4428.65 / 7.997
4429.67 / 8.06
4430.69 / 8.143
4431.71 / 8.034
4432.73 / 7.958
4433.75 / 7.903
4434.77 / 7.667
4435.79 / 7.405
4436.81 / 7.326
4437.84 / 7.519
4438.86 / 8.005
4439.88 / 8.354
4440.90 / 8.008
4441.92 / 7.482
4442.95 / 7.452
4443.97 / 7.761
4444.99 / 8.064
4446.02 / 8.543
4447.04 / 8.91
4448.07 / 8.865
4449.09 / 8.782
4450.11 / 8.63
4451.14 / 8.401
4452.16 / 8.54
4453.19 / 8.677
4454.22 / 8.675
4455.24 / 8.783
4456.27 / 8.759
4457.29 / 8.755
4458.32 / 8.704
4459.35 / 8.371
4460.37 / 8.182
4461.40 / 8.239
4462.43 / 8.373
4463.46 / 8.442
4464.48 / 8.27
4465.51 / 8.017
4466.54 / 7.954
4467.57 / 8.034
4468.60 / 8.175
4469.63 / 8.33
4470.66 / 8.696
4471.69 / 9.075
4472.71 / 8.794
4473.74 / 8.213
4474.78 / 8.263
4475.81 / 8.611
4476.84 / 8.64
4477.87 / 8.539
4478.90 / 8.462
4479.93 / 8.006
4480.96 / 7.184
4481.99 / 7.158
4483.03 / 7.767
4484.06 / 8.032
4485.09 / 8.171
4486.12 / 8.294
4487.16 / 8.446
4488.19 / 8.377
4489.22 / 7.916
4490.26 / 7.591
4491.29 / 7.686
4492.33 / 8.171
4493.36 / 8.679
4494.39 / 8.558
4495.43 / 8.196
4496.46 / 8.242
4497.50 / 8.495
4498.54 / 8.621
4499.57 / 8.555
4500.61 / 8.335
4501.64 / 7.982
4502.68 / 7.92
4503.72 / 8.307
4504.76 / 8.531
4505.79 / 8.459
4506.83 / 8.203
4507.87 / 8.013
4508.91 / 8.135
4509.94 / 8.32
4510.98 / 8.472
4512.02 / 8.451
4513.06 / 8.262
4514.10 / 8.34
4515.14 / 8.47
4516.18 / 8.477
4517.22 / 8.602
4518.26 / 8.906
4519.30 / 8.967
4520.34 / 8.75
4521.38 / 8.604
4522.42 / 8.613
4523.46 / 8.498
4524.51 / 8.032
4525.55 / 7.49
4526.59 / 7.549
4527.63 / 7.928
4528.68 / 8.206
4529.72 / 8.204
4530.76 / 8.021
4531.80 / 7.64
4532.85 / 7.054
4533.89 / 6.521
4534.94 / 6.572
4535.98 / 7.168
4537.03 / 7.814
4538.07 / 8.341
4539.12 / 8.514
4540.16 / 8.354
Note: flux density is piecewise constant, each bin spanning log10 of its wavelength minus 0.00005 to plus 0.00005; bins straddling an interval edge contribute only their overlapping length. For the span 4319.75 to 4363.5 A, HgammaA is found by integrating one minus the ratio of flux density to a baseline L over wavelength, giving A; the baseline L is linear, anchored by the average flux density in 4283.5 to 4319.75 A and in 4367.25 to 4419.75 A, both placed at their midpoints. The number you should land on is 1.8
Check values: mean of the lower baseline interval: 7.8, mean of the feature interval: 7.49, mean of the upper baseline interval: 7.83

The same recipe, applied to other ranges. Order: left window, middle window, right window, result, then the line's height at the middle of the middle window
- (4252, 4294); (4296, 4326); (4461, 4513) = 1.9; 8.19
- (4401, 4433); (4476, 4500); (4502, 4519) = 0.3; 8.27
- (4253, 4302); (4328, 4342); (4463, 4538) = 1.0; 8.12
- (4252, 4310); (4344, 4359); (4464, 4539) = 1.5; 8.08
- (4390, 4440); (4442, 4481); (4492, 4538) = -1.9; 8.01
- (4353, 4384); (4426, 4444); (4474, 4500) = 0.6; 8.11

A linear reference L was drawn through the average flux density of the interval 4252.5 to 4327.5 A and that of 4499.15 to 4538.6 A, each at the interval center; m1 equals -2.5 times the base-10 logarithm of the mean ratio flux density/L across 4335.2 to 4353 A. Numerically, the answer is 0.10 mag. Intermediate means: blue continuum 7.95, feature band 7.3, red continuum 8.12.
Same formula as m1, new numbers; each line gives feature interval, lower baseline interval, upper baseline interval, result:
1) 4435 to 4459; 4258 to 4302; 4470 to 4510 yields -0.01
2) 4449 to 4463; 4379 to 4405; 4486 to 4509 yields -0.07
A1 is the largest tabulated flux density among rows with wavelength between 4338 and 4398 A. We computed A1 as 10.74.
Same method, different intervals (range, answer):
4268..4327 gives 8.678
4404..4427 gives 8.727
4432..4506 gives 9.075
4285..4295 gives 8.288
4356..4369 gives 9.203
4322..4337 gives 7.734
